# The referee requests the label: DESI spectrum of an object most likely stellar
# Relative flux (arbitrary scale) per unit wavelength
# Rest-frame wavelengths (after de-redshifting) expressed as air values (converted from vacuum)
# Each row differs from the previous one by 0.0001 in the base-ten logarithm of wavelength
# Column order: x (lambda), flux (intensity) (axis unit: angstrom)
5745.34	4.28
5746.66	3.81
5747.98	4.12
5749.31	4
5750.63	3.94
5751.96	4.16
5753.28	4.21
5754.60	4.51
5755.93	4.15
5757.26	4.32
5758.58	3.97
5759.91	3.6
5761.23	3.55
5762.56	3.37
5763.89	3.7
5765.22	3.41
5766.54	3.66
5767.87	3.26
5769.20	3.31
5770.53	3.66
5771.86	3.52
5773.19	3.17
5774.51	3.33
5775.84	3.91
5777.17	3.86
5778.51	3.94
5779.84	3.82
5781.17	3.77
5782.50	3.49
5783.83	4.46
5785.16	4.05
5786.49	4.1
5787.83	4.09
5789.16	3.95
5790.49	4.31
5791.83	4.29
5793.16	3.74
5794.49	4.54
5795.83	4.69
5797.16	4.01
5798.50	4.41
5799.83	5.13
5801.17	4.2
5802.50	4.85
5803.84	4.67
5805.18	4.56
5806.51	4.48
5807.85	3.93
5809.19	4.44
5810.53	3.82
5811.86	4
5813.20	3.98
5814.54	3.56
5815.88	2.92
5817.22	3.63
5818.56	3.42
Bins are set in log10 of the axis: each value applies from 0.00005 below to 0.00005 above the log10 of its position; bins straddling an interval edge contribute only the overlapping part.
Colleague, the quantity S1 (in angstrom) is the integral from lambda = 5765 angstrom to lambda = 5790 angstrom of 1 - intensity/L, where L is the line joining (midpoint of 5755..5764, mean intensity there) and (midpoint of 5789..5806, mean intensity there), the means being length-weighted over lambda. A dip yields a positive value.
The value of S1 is 2.3 angstrom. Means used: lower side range 3.83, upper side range 4.43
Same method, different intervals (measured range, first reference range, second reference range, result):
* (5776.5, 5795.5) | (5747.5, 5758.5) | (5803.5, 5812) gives 0.9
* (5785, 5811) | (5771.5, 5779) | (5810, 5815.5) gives -4.2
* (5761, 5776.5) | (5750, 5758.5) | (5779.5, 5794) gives 2.4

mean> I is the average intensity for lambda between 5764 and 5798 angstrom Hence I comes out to 3.85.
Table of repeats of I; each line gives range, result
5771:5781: 3.66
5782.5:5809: 4.32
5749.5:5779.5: 3.75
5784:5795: 4.14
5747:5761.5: 4.06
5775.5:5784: 3.86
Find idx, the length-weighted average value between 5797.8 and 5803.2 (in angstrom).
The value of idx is 4.64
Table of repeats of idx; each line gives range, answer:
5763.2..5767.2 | 3.59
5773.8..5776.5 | 3.62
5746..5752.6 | 4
